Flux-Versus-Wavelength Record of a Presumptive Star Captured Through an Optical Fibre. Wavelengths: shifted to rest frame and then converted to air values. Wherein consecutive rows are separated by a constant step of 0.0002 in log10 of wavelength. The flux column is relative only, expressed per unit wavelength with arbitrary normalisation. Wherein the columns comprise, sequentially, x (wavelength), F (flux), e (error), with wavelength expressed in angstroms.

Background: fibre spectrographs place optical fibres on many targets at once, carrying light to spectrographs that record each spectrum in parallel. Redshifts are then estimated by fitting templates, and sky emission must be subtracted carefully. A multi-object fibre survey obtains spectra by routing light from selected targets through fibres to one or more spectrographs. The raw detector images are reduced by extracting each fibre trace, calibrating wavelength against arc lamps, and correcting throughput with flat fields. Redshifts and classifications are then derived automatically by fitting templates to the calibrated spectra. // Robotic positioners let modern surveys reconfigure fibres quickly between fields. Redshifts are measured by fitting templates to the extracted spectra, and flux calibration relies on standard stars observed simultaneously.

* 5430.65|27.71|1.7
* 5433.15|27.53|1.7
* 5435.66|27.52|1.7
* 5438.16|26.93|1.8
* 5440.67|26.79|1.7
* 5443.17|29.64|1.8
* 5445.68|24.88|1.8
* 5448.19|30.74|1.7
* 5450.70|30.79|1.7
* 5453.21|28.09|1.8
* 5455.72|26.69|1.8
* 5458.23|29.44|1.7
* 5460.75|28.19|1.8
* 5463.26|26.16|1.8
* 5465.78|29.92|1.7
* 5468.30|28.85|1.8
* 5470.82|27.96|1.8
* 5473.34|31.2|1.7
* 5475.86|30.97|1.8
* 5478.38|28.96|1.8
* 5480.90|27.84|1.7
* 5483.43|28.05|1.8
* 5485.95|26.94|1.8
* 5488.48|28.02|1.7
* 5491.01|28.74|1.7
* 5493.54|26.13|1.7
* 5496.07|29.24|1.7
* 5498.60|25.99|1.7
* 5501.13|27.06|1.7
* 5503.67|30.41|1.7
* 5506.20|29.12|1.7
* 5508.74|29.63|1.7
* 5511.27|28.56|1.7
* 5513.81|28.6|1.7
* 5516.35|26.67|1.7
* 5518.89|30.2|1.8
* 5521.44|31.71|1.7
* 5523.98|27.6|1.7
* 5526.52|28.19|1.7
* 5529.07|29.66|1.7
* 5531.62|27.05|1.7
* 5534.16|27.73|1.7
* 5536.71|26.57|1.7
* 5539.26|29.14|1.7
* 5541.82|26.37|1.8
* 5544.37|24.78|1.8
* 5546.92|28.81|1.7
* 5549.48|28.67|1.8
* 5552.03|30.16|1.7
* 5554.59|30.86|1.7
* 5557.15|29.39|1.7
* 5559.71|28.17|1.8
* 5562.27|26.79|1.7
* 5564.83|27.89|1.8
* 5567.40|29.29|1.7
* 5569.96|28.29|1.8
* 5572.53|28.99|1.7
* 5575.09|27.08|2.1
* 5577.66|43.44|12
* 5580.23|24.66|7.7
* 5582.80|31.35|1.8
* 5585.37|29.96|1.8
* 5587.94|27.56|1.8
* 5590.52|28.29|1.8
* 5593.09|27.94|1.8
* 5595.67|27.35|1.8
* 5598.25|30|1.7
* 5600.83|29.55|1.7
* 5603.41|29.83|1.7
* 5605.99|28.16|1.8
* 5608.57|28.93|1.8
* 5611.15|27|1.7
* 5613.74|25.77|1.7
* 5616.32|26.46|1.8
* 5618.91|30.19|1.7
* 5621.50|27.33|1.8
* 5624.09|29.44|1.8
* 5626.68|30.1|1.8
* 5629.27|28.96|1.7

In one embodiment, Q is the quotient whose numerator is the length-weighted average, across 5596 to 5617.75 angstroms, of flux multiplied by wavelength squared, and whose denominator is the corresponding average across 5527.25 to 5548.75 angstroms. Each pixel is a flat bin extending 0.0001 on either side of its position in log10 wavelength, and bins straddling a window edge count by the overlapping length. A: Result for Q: 1.0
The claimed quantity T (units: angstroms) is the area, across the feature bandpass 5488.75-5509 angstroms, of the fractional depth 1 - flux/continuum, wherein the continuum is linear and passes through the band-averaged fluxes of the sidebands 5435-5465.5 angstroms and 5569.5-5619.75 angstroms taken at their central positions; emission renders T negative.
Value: 0.1 angstroms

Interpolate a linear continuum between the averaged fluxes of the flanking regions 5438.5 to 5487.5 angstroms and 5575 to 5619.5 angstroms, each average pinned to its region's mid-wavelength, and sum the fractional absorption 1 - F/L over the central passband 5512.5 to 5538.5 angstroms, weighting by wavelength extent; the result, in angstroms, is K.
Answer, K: 0.3 angstroms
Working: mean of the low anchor 28.5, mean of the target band 28.4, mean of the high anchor 29.1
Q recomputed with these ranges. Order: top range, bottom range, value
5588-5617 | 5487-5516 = 1.03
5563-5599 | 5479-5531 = 1.06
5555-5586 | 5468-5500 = 1.08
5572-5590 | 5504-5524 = 1.07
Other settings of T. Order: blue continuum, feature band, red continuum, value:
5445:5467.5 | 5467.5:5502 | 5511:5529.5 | 0.4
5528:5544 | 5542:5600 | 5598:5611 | -1.5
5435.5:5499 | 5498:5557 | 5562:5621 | 0.3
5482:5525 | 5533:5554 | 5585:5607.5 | 0.5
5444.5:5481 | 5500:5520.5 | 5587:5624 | -0.2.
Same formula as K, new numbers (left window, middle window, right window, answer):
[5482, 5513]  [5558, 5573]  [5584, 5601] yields 0.1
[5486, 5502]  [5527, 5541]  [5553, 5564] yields 0.2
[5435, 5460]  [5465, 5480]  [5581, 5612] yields -0.7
